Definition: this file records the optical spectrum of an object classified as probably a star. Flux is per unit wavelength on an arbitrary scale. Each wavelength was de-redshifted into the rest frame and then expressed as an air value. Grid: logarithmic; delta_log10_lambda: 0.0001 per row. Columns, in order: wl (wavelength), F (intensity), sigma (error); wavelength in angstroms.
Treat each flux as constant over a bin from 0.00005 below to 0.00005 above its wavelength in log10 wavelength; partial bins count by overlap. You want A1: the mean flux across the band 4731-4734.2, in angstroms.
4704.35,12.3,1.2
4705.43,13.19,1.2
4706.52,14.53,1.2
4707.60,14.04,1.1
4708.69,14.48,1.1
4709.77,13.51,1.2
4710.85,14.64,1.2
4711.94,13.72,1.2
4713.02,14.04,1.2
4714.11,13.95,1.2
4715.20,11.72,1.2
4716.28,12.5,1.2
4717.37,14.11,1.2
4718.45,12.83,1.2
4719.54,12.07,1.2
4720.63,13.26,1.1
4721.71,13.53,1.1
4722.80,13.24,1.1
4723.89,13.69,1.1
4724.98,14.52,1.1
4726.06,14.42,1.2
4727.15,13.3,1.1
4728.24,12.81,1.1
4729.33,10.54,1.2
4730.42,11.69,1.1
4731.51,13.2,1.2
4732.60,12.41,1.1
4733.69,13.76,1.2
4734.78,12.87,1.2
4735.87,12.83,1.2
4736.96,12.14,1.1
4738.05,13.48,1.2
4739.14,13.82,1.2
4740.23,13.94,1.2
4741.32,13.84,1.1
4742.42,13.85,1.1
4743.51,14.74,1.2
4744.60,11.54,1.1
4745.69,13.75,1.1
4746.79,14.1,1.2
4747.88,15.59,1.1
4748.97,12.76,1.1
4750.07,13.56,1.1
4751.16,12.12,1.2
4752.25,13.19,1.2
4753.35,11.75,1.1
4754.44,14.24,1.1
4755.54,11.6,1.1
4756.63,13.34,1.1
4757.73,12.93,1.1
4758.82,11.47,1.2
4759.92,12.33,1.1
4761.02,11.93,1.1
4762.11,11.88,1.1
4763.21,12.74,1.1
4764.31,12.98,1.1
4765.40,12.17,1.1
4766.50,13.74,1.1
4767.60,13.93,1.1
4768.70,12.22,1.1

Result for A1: 13.1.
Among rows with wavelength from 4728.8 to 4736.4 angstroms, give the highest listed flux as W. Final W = 13.76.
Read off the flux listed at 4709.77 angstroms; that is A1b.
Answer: 13.51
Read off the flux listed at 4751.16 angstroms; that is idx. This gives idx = 12.12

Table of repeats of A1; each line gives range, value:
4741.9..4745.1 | 13.4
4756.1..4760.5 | 12.5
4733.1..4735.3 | 13.3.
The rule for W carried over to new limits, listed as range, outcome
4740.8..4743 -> 13.85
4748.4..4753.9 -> 13.56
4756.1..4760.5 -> 13.34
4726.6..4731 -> 13.3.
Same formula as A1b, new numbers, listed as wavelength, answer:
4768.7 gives 12.22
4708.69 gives 14.48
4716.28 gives 12.5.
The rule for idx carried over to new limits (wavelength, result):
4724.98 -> 14.52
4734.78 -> 12.87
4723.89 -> 13.69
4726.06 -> 14.42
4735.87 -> 12.83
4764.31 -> 12.98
